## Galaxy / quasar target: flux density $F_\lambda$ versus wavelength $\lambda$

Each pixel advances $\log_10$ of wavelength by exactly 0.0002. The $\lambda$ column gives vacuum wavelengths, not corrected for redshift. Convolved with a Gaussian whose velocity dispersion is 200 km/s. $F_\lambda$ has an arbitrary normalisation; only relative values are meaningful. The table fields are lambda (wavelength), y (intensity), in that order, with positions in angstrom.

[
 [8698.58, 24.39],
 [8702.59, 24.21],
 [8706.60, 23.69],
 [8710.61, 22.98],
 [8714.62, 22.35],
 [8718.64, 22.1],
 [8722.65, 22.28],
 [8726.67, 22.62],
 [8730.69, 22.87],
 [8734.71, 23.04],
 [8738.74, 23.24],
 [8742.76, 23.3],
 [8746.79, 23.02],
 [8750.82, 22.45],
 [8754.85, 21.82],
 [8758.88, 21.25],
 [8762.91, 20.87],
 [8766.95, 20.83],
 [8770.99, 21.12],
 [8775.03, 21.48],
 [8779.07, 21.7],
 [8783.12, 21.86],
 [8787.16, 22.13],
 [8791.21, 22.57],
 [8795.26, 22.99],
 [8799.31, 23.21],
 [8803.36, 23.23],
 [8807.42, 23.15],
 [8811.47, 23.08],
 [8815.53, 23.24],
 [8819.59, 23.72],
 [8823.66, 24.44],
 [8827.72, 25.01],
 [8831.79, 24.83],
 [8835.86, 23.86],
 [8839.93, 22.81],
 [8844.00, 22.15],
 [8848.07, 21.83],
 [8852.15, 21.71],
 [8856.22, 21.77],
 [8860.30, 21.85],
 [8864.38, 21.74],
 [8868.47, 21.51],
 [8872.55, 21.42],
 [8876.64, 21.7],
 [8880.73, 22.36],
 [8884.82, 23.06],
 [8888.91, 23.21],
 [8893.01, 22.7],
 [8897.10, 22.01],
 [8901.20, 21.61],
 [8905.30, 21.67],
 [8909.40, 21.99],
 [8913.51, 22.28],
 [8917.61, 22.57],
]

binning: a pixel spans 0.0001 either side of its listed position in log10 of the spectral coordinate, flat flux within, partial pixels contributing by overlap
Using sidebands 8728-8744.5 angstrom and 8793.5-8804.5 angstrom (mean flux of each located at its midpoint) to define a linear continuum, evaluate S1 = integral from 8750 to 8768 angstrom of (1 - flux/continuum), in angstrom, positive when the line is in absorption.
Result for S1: 1.33 angstrom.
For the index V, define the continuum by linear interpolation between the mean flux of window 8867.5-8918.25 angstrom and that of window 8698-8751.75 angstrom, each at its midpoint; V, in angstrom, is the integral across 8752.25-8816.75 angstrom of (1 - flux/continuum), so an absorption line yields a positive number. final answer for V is 1.6 angstrom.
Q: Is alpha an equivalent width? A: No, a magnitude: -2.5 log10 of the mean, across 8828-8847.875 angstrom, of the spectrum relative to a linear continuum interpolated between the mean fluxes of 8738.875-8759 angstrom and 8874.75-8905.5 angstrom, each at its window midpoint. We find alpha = -0.05 mag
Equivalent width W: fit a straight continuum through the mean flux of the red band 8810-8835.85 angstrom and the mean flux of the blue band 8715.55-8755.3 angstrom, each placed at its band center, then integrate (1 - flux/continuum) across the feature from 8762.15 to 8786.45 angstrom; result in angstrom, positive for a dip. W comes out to 2.0 angstrom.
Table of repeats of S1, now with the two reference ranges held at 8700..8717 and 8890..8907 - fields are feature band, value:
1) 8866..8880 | 0.4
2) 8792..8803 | -0.2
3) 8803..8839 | -2.0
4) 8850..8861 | 0.3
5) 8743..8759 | 0.5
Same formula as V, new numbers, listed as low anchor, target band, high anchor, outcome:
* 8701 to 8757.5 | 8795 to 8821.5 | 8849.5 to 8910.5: -1.00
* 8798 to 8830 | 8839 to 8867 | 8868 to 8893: 1.13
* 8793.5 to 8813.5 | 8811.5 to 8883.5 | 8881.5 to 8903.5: 0.36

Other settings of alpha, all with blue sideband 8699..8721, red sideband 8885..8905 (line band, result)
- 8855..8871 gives 0.04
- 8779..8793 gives 0.04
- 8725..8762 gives 0.02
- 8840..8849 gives 0.02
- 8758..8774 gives 0.09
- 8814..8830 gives -0.07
